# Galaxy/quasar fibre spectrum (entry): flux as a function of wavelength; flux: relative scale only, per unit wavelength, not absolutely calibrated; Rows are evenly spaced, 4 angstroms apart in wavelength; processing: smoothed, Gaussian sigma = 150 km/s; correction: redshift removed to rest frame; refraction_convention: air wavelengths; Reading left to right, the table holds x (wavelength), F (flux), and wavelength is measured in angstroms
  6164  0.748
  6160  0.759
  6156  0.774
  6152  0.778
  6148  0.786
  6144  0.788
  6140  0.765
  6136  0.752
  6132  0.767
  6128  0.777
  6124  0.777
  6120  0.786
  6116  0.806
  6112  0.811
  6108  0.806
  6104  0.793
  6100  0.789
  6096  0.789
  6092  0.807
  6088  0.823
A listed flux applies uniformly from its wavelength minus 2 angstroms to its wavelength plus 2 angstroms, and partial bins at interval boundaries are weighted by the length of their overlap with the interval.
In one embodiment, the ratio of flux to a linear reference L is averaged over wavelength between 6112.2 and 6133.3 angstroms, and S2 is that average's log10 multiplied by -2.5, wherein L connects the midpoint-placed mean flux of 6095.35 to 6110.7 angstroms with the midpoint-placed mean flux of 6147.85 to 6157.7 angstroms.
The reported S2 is 0.004 mag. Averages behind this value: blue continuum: 0.795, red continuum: 0.778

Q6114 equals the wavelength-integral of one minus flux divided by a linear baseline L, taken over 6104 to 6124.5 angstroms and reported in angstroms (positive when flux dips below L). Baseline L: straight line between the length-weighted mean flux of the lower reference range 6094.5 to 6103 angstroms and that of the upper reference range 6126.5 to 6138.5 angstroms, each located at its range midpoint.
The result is -0.5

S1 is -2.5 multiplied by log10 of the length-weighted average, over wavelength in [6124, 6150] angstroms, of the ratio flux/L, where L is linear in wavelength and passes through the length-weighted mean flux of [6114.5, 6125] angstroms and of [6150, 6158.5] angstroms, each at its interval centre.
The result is 0.01 mag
